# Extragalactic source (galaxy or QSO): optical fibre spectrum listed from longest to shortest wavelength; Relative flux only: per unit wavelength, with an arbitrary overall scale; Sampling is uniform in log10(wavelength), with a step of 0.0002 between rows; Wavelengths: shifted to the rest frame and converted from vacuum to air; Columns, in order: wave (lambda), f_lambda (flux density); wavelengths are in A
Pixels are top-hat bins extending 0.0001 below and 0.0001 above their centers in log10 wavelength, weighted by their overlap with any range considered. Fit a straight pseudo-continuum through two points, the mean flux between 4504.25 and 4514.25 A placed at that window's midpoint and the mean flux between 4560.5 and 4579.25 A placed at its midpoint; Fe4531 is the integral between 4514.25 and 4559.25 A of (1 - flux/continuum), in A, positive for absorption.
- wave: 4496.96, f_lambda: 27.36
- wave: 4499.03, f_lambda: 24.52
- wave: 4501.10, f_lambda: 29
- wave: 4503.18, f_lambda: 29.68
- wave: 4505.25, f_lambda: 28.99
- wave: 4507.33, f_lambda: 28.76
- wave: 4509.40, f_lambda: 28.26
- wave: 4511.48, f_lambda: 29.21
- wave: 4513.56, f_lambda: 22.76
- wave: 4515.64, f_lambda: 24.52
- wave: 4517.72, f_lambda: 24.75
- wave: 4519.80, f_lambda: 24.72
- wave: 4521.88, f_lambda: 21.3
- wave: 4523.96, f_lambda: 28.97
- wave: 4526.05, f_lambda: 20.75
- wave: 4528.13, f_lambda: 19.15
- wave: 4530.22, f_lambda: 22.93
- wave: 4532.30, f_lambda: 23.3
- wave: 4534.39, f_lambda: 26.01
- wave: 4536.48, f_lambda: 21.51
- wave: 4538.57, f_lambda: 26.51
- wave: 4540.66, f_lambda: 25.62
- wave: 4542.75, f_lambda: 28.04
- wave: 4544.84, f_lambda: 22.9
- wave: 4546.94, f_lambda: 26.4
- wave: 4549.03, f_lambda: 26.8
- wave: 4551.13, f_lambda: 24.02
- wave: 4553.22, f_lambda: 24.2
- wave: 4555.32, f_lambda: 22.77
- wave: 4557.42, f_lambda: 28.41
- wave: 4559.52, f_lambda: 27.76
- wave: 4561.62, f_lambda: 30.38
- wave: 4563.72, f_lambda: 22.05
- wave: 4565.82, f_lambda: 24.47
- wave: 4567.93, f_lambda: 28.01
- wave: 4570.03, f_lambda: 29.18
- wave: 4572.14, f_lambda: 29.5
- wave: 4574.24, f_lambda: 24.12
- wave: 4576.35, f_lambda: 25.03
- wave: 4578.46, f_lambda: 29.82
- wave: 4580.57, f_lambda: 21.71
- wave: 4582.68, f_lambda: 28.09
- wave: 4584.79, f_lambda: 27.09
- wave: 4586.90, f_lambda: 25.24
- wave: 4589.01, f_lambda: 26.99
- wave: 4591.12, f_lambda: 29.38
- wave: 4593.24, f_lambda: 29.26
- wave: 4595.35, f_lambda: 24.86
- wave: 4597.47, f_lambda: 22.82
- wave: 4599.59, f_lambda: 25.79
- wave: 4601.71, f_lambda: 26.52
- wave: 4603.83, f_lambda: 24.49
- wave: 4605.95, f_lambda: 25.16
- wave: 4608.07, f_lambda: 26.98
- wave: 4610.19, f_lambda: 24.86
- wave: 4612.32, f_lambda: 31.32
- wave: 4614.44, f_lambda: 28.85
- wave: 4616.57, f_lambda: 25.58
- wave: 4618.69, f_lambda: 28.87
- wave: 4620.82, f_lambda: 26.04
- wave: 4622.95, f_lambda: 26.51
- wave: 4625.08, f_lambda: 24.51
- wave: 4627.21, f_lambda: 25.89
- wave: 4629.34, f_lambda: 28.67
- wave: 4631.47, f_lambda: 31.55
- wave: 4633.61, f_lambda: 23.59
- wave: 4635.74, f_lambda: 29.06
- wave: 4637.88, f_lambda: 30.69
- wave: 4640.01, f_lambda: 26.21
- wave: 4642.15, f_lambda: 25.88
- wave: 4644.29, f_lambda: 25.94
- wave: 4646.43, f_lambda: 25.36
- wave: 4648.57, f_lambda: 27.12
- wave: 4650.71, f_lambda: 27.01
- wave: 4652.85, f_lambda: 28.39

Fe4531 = 4.7 A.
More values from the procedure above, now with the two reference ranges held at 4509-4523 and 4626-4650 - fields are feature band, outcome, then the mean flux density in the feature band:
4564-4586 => -0.4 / 26.5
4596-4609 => 0.6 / 25.3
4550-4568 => 0.1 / 25.7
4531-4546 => 0.3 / 24.8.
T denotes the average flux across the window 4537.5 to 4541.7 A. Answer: 26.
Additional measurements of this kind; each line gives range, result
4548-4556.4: 24.4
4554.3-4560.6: 26.3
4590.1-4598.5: 26.6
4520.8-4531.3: 22.6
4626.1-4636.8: 27.7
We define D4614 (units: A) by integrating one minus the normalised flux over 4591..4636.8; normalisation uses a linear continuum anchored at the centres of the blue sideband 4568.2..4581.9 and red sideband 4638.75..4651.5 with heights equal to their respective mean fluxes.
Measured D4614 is -0.6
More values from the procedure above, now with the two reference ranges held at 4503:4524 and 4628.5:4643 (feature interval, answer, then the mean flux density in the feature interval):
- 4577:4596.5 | 0.3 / 26.9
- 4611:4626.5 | 0.2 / 27.3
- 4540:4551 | 0.4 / 25.8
